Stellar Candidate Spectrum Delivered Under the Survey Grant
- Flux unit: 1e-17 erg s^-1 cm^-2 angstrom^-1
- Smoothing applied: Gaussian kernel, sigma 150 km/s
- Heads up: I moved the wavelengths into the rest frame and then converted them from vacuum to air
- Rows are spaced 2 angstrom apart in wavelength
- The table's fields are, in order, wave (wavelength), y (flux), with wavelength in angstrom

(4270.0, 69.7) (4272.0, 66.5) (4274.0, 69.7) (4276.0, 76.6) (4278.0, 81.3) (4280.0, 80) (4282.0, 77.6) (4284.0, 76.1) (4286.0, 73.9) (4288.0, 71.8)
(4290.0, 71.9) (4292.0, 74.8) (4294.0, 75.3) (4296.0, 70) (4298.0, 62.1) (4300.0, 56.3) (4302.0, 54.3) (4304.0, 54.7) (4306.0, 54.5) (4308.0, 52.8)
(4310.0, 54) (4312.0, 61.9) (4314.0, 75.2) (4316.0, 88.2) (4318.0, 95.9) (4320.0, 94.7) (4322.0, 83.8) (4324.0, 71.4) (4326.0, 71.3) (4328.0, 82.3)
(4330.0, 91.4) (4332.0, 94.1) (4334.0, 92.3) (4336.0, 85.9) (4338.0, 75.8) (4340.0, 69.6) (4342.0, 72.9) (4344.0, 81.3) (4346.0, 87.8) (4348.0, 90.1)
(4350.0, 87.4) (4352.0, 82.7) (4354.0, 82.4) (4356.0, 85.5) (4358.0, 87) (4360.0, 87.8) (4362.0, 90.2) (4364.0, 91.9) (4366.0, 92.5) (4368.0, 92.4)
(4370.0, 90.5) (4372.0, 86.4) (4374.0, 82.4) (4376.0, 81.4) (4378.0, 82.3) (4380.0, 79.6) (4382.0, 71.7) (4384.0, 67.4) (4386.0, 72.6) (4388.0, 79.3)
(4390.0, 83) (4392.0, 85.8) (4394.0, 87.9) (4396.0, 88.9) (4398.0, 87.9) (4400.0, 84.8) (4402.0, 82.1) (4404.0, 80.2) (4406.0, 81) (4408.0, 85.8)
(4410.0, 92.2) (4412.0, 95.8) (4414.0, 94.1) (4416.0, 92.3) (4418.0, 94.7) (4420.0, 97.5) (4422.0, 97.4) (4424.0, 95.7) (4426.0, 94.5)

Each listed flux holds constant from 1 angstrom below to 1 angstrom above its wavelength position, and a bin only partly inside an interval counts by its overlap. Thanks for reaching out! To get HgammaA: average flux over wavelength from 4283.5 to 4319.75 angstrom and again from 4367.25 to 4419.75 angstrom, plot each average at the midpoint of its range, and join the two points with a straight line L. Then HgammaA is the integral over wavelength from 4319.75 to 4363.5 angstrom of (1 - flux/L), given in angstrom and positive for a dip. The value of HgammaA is -4.8 angstrom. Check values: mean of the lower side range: 68.4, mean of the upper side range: 84.9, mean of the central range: 83.9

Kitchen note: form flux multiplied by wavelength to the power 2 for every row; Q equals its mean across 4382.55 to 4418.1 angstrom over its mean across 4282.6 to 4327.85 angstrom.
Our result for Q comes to 1.3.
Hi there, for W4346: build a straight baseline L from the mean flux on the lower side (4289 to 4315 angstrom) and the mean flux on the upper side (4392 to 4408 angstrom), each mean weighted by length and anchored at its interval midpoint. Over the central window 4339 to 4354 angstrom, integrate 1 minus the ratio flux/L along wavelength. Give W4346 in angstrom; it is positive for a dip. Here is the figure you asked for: -1.8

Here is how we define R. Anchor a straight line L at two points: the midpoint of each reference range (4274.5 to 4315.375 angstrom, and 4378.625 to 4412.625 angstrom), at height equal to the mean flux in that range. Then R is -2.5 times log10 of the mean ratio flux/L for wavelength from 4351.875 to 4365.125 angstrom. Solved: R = -0.13 mag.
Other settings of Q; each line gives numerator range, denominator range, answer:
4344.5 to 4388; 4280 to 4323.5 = 1.23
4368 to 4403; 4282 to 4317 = 1.28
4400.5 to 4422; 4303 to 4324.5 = 1.31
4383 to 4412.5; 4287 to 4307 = 1.35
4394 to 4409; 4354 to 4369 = 0.97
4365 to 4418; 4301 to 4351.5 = 1.13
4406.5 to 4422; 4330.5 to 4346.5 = 1.17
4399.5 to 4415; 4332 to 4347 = 1.10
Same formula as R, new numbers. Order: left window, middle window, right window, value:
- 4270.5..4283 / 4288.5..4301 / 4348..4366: 0.137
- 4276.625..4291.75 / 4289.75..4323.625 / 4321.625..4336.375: 0.156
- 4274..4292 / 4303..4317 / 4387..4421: 0.238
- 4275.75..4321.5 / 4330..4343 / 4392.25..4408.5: -0.087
